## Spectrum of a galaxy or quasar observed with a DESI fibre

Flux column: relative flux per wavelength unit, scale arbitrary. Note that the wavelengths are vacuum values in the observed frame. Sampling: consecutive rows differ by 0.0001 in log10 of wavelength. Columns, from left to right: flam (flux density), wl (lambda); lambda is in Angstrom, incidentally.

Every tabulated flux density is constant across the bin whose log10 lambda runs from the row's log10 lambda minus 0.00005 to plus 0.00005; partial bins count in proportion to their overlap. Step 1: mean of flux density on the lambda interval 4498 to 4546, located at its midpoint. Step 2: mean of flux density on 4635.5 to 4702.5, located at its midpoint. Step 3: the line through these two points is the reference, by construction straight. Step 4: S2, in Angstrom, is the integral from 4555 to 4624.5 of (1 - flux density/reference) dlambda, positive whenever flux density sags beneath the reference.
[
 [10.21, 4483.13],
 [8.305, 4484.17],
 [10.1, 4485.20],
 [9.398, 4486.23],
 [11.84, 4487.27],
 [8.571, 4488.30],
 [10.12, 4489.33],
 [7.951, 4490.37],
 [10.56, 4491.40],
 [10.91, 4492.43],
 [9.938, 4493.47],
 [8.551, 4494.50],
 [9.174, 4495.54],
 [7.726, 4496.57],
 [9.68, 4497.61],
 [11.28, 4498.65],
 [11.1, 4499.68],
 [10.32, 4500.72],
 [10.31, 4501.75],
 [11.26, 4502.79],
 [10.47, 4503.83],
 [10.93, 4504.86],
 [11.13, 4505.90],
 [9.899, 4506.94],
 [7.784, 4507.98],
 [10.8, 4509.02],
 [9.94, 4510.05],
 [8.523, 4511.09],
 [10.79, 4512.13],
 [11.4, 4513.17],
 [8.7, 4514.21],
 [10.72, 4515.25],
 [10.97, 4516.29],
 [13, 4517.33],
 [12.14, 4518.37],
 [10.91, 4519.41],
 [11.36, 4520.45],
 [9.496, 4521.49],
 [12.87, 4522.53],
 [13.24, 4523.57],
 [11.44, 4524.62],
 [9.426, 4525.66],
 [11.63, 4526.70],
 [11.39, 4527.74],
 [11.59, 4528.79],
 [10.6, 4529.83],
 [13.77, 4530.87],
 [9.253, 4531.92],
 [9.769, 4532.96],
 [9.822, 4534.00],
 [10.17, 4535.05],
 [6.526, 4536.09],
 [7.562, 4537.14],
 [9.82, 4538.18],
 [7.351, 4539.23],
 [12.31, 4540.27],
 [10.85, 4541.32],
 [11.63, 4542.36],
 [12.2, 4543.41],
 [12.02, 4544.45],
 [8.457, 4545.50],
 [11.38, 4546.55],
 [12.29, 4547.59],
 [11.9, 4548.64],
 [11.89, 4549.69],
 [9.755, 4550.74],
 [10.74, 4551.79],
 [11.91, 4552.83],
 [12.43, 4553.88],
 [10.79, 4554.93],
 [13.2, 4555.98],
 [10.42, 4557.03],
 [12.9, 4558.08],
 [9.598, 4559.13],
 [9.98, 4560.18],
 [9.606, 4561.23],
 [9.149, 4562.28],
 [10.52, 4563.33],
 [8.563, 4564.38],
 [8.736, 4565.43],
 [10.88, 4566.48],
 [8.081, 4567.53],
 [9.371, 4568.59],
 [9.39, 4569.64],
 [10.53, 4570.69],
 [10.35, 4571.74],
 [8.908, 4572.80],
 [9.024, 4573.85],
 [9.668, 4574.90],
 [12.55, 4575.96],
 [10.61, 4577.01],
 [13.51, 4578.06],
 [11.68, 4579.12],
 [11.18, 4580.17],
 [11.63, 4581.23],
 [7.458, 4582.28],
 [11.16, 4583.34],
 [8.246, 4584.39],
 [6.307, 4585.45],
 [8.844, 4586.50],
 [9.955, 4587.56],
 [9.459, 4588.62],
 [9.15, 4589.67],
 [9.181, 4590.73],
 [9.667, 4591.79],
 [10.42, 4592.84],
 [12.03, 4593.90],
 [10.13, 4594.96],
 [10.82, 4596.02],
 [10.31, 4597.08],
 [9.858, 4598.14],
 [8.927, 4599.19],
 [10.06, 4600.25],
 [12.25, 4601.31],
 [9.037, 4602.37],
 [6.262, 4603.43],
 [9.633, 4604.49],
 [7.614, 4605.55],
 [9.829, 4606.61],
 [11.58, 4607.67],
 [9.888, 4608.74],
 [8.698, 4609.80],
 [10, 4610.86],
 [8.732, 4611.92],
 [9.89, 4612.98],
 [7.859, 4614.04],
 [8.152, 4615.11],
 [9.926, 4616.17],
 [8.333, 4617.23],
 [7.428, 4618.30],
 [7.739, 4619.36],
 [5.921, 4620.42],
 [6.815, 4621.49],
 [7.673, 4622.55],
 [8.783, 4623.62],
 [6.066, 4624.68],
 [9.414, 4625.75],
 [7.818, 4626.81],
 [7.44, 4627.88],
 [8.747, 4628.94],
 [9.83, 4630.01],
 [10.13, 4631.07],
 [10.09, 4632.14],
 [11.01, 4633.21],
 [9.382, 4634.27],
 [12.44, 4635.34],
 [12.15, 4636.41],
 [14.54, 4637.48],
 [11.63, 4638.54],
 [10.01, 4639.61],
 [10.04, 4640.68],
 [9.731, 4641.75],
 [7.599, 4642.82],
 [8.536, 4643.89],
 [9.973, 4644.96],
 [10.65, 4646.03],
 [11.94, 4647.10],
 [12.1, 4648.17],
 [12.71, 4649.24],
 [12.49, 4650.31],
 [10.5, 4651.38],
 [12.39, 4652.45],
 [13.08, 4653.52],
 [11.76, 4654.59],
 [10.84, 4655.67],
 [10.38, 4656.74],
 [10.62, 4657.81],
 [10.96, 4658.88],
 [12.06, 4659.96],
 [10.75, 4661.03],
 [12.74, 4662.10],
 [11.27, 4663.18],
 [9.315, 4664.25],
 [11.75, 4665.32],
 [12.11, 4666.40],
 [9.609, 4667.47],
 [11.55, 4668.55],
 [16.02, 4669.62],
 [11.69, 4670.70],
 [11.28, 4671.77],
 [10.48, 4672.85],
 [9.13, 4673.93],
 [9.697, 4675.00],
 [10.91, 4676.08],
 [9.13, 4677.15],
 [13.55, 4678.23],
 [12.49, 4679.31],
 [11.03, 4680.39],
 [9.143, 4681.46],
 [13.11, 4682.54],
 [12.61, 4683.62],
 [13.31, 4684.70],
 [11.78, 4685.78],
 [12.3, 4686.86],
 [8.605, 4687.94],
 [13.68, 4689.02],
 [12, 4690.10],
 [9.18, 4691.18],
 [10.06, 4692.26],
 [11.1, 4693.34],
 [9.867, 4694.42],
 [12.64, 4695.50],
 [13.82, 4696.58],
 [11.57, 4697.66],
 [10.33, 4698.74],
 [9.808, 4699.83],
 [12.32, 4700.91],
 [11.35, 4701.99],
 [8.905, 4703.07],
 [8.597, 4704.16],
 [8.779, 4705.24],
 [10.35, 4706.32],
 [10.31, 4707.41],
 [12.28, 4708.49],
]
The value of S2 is 8.4 Angstrom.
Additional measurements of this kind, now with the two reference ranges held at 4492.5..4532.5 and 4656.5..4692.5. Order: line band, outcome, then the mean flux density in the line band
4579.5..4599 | 2.1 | 9.77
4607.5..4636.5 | 5.7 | 8.92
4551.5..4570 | 0.8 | 10.4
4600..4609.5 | 1.3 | 9.53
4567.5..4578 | 0.8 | 10.1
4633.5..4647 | 0.7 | 10.6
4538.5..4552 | -0.3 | 11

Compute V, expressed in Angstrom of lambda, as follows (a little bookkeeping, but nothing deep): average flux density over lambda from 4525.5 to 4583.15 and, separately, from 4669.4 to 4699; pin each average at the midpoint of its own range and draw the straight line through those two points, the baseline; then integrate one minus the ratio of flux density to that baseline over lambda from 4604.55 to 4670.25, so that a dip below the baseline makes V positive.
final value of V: 5.6 Angstrom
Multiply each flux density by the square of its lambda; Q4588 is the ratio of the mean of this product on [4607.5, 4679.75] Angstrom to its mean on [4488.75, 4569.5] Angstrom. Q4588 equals 1.04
